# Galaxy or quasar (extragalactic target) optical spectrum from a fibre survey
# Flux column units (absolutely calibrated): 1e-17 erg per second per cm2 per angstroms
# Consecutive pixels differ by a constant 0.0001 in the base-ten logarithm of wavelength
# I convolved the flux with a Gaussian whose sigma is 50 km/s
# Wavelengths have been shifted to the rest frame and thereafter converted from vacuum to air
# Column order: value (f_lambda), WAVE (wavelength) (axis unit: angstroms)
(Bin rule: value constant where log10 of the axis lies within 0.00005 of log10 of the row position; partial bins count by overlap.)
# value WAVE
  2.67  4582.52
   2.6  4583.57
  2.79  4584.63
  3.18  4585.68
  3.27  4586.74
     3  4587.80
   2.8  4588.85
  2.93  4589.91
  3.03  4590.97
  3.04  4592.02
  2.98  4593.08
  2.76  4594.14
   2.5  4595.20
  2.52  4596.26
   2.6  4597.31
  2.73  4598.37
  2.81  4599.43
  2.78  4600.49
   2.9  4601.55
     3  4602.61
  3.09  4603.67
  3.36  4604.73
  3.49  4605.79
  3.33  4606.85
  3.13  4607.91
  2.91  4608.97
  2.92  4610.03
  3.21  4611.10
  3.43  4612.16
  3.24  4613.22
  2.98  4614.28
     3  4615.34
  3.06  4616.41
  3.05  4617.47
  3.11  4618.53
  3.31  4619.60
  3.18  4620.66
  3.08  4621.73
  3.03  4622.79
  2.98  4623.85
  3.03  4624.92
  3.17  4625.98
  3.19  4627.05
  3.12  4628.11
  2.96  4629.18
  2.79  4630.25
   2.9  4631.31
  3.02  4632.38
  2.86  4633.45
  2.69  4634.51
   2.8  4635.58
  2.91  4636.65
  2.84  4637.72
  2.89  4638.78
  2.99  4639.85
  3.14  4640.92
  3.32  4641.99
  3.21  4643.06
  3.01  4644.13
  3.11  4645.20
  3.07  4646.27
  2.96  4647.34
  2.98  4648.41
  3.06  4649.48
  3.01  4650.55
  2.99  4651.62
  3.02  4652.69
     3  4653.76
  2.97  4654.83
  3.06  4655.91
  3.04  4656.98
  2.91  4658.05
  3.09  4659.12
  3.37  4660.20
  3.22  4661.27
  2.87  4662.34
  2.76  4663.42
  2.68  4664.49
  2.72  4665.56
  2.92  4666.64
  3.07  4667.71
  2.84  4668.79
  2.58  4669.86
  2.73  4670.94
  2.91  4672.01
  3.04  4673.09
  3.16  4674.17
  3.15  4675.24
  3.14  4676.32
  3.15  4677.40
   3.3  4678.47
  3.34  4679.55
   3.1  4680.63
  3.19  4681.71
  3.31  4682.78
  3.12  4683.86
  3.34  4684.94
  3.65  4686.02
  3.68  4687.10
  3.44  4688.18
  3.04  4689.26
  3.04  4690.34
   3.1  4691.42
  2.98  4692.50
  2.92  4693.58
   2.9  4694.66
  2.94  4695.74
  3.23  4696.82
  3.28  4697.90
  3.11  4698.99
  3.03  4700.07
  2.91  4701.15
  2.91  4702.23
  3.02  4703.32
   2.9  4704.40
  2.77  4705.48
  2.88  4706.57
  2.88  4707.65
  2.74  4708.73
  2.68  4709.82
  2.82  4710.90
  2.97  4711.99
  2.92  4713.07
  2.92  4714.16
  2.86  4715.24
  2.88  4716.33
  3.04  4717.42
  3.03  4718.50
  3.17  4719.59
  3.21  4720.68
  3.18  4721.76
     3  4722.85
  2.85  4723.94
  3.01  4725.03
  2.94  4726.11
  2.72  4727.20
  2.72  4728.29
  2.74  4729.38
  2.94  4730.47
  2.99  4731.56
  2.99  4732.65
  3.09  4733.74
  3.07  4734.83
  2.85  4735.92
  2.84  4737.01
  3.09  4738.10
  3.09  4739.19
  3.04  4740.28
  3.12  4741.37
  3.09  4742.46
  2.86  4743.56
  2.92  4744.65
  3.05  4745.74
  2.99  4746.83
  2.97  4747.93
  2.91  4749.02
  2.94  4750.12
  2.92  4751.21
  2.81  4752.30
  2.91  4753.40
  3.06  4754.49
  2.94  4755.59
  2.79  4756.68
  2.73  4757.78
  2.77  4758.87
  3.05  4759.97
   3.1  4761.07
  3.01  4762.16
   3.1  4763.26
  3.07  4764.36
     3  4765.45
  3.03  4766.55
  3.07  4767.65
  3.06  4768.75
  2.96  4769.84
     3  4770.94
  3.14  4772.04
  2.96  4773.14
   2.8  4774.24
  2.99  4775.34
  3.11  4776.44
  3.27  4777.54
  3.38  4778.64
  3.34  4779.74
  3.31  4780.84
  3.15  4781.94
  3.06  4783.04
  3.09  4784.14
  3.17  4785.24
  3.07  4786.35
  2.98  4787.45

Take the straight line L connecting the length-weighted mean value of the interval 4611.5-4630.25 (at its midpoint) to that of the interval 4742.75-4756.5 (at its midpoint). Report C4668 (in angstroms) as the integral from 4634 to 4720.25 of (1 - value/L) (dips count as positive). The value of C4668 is 0.28 angstroms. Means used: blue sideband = 3.1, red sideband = 2.94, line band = 3.02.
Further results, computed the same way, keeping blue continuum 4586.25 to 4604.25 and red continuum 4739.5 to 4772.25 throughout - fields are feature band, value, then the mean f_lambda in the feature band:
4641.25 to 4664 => -1.1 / 3.05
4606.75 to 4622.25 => -1.3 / 3.12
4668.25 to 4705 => -2.1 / 3.1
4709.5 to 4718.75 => 0.1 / 2.9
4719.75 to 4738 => 0.0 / 2.95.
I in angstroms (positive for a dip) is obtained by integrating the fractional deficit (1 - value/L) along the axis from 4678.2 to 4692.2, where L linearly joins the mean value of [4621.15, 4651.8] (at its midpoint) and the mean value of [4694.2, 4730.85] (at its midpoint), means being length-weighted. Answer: -1.5 angstroms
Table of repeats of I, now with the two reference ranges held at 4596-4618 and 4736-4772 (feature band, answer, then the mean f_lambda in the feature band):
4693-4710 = 0.3 angstroms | 2.95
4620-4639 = 0.3 angstroms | 2.97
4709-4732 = 0.5 angstroms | 2.93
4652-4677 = 0.4 angstroms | 2.97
